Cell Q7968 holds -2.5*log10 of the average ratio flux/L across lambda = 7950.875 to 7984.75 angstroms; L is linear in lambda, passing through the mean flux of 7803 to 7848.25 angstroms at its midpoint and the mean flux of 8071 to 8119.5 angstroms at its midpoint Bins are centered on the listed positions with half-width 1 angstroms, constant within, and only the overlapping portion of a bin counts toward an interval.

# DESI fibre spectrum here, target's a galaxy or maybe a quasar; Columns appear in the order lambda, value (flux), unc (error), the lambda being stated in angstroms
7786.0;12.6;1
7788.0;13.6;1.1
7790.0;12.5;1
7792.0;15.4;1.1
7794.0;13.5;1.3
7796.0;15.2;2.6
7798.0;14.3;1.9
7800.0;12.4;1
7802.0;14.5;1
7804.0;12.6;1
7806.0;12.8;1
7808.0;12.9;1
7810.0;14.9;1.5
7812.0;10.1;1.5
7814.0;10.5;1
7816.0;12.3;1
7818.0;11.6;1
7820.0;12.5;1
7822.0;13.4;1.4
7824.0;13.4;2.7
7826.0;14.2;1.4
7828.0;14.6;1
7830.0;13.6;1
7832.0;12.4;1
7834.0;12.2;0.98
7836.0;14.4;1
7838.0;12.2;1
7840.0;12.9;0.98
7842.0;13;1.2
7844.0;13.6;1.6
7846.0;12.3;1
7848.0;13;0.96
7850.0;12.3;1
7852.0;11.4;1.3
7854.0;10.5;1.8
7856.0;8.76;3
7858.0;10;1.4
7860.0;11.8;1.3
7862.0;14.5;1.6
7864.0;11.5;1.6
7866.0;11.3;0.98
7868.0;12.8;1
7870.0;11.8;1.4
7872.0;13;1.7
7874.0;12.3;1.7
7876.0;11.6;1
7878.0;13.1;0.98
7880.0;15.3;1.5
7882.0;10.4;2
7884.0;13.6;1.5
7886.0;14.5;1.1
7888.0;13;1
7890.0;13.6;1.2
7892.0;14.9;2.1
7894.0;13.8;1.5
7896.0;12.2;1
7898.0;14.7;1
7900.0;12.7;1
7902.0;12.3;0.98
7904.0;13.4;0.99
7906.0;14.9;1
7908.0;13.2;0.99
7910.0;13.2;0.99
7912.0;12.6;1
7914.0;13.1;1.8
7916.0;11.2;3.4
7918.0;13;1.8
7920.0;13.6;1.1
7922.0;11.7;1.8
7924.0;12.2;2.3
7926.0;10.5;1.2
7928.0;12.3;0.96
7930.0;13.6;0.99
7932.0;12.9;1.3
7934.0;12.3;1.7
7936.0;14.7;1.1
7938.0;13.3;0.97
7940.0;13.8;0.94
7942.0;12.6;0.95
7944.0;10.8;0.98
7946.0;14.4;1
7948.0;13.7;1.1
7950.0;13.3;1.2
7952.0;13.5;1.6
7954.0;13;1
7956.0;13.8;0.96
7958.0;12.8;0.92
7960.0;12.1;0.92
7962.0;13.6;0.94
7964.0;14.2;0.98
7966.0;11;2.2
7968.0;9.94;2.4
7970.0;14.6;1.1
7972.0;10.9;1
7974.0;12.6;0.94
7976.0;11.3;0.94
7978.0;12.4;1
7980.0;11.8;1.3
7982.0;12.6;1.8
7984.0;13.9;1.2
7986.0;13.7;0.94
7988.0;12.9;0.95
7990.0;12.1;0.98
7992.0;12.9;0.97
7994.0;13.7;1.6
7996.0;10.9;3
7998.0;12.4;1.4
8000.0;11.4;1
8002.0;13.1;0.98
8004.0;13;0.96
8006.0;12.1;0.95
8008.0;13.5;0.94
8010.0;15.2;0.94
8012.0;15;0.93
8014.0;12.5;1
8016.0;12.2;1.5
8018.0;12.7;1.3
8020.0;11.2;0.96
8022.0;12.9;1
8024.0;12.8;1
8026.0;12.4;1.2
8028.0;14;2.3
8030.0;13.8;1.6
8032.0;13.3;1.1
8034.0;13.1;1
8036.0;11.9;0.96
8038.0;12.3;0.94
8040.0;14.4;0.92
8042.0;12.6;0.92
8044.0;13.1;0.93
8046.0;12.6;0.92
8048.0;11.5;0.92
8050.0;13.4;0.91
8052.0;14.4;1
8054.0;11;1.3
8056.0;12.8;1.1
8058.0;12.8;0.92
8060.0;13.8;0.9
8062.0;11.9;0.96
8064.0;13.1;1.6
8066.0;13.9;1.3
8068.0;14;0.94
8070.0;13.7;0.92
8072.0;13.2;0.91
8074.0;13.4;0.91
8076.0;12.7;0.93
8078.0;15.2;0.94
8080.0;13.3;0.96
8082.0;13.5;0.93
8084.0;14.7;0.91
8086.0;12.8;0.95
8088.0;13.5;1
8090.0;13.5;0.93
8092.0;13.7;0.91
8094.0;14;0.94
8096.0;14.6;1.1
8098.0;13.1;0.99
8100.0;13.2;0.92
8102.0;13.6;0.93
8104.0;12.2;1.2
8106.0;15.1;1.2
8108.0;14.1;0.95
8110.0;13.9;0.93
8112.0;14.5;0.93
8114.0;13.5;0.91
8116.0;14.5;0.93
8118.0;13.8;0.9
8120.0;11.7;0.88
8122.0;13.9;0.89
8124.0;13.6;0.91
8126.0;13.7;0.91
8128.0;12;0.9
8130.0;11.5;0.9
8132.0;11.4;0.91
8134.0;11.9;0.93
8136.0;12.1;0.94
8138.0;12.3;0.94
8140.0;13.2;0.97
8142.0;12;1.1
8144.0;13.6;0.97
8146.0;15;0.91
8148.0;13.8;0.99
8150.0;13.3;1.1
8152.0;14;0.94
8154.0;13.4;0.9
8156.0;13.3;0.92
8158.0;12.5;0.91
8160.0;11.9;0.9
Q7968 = 0.06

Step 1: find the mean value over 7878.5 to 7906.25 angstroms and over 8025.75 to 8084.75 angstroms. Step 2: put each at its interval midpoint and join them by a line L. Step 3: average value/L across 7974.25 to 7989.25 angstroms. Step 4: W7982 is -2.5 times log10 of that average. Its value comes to 0.06 mag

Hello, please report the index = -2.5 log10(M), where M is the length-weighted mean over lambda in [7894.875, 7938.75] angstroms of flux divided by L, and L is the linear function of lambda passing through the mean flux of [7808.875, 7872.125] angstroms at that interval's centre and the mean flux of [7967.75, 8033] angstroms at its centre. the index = -0.03 mag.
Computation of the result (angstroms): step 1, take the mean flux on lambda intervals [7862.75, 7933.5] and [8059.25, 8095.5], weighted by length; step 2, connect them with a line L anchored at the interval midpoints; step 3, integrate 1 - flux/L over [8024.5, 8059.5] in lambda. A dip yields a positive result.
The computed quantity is 1.3 angstroms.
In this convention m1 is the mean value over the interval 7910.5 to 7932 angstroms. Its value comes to 12.4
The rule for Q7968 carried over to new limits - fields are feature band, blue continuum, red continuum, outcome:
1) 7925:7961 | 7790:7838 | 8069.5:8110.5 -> 0.036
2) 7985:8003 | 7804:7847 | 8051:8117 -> 0.062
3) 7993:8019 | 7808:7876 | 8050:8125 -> 0.020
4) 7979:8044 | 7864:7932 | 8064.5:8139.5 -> 0.022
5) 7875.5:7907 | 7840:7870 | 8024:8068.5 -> -0.107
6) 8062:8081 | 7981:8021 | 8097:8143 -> -0.044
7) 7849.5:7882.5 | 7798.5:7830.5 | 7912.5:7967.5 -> 0.083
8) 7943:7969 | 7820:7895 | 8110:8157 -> 0.008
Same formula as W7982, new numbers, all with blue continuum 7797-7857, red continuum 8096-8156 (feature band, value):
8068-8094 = -0.04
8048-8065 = 0.03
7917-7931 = 0.04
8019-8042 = 0.01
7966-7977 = 0.10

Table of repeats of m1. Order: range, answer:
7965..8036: 12.7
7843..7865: 11.8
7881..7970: 13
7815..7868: 12.5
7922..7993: 12.7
